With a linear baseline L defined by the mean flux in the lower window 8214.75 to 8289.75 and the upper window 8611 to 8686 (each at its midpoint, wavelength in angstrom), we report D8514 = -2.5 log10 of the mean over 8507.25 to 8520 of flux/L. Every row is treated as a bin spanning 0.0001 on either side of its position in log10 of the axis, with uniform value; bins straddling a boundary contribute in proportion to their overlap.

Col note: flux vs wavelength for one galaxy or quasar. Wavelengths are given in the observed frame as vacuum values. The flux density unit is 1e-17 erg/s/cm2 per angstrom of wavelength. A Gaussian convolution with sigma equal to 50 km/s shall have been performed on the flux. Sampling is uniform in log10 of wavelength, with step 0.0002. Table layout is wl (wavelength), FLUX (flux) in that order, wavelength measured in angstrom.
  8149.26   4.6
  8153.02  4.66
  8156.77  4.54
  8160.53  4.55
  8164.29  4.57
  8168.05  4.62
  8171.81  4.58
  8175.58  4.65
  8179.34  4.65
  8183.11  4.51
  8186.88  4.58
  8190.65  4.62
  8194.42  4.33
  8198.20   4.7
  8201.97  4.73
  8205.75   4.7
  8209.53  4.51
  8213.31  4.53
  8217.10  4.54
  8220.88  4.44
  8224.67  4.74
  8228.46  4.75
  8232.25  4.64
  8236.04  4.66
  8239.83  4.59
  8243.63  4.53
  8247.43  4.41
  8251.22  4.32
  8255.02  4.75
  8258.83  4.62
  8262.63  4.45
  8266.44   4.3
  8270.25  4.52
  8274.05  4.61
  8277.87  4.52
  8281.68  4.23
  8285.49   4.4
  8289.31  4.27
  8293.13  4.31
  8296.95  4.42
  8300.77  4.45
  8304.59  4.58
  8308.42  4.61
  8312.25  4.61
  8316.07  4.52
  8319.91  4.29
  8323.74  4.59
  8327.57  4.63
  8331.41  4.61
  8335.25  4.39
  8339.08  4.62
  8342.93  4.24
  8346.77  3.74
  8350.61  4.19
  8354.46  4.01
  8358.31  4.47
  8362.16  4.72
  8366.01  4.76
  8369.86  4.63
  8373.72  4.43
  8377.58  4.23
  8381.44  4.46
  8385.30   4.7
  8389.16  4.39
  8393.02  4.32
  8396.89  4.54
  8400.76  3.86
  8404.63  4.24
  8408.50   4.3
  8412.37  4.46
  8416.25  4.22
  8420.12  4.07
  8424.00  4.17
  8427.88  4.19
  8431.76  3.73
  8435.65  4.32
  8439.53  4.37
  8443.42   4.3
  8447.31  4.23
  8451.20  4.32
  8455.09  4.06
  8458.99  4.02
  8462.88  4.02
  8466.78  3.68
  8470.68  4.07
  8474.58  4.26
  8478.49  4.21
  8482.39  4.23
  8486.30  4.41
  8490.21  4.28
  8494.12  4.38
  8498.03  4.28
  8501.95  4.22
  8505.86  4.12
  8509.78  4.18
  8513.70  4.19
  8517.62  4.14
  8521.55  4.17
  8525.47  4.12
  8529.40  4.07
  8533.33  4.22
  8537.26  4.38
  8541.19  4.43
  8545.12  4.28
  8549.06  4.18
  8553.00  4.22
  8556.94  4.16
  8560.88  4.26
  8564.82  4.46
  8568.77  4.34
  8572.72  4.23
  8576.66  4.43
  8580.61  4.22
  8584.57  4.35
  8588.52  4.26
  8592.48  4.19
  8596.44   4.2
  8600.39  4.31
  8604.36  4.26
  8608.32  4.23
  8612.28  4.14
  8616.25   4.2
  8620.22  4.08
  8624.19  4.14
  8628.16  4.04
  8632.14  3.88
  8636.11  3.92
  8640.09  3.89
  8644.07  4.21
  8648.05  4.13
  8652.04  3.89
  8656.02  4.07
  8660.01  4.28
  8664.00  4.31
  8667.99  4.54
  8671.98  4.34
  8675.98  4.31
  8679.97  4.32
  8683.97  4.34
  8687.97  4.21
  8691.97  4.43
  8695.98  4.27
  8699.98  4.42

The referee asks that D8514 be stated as 0.03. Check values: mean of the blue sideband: 4.52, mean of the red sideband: 4.16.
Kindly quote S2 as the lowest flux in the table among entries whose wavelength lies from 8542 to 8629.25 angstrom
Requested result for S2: 4.04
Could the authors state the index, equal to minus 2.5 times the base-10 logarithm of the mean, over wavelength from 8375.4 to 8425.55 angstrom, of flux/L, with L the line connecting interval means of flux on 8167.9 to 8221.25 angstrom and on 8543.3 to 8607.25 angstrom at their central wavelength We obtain 0.03 mag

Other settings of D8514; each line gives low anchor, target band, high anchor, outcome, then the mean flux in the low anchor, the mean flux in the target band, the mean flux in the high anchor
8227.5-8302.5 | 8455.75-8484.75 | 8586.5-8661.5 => 0.053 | 4.48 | 4.07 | 4.12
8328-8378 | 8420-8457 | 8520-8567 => 0.038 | 4.4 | 4.18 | 4.25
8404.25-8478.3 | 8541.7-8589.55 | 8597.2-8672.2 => -0.035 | 4.16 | 4.29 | 4.15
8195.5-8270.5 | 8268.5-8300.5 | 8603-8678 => 0.025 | 4.57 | 4.41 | 4.15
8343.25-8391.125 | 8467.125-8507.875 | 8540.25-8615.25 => 0.025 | 4.39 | 4.22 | 4.27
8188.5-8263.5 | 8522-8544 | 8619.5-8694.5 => 0.013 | 4.58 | 4.24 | 4.18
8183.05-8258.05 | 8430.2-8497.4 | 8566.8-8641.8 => 0.038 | 4.58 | 4.17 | 4.18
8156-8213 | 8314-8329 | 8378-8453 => -0.026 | 4.59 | 4.51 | 4.27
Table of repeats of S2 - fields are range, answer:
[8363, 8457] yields 3.73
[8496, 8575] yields 4.07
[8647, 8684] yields 3.89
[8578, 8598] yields 4.19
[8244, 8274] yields 4.3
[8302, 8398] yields 3.74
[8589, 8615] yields 4.14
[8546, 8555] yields 4.18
